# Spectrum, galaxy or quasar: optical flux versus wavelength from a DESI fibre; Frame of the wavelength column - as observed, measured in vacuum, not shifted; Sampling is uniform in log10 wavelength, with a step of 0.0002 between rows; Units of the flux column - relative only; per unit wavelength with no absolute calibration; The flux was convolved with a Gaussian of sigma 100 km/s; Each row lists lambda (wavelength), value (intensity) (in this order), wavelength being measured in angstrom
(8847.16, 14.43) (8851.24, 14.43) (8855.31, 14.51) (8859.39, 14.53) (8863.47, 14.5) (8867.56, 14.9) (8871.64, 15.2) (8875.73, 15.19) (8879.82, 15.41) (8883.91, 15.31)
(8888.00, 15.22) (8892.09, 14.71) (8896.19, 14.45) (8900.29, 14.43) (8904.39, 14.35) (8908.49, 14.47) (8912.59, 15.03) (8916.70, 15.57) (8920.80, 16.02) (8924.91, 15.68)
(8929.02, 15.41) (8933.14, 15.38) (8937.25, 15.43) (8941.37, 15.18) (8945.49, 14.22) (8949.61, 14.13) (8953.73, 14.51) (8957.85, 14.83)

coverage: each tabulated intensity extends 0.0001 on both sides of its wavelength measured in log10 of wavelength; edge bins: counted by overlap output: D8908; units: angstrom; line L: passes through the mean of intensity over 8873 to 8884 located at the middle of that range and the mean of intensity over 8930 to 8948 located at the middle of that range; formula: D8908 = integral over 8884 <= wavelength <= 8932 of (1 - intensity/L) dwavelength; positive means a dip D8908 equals 0.4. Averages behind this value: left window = 15.3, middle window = 15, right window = 15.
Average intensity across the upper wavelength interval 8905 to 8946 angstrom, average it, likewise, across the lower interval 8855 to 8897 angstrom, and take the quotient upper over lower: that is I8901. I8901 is 1.0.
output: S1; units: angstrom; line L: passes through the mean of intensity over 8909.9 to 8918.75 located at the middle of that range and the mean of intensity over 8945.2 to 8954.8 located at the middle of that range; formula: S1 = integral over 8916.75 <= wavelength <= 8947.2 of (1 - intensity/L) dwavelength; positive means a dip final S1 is -1.21 angstrom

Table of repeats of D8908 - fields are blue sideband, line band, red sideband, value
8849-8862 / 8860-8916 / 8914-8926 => 0.88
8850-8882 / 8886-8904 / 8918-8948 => 0.46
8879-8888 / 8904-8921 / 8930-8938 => 0.34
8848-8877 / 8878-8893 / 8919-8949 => -0.30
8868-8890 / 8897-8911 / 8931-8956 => 0.59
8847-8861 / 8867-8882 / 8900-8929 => -0.51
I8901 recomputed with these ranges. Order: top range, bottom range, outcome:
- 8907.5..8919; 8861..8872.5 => 1.02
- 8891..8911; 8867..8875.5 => 0.96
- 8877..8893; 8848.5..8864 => 1.05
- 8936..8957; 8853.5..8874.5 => 1.00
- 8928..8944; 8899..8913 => 1.05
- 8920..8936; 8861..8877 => 1.04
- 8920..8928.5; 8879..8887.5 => 1.03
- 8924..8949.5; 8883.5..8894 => 1.00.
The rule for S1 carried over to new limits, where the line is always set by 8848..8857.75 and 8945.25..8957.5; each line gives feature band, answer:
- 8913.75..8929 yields -1.33 angstrom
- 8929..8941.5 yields -0.84 angstrom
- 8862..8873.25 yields -0.32 angstrom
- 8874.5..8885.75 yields -0.67 angstrom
